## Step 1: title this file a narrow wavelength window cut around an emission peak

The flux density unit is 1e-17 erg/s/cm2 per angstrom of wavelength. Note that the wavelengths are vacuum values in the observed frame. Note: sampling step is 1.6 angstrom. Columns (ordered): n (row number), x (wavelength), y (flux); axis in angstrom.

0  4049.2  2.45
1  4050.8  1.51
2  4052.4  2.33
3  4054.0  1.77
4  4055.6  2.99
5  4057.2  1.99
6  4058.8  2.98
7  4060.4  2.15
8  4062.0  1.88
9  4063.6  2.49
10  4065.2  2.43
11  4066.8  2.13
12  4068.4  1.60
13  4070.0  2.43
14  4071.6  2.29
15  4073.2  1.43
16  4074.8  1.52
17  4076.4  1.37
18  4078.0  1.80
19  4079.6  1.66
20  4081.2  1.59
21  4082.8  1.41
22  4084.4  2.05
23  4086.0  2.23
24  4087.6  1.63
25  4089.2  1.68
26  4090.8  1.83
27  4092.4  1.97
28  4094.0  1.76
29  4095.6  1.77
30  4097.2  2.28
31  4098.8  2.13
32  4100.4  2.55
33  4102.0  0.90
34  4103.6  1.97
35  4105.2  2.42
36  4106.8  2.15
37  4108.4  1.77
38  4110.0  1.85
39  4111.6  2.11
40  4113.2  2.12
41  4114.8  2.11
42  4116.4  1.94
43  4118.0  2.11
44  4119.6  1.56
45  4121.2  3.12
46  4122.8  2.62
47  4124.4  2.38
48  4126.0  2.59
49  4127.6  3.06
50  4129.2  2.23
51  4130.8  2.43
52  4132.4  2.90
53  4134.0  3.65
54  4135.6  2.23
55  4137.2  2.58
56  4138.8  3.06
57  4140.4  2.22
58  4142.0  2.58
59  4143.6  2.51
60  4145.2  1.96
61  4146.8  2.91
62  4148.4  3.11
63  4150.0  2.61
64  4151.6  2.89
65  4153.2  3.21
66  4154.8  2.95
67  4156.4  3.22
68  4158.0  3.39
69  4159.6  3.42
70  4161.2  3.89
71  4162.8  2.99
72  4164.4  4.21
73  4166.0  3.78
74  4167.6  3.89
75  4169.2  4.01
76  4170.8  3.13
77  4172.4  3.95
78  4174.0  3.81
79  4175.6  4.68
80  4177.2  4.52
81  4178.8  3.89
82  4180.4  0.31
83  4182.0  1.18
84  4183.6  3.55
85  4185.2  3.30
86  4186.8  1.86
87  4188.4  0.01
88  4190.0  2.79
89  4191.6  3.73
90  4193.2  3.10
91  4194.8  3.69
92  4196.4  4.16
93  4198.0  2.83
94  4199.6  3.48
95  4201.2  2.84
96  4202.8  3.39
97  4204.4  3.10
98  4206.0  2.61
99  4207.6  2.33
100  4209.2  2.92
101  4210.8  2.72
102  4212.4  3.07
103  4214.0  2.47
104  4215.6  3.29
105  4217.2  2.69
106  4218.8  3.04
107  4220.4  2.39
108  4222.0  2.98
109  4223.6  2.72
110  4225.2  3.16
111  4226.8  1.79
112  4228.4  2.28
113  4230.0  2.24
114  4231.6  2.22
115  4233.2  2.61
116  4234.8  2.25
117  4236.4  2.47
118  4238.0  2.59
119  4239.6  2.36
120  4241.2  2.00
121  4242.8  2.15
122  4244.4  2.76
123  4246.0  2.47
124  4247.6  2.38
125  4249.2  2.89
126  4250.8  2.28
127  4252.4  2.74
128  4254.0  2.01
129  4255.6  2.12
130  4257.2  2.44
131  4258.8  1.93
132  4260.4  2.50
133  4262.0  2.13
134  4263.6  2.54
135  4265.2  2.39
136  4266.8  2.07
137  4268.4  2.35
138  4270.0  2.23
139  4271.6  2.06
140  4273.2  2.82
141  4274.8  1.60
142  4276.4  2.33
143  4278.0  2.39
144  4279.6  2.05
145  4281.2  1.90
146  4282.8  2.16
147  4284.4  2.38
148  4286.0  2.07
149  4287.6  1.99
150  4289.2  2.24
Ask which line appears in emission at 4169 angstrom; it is C IV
